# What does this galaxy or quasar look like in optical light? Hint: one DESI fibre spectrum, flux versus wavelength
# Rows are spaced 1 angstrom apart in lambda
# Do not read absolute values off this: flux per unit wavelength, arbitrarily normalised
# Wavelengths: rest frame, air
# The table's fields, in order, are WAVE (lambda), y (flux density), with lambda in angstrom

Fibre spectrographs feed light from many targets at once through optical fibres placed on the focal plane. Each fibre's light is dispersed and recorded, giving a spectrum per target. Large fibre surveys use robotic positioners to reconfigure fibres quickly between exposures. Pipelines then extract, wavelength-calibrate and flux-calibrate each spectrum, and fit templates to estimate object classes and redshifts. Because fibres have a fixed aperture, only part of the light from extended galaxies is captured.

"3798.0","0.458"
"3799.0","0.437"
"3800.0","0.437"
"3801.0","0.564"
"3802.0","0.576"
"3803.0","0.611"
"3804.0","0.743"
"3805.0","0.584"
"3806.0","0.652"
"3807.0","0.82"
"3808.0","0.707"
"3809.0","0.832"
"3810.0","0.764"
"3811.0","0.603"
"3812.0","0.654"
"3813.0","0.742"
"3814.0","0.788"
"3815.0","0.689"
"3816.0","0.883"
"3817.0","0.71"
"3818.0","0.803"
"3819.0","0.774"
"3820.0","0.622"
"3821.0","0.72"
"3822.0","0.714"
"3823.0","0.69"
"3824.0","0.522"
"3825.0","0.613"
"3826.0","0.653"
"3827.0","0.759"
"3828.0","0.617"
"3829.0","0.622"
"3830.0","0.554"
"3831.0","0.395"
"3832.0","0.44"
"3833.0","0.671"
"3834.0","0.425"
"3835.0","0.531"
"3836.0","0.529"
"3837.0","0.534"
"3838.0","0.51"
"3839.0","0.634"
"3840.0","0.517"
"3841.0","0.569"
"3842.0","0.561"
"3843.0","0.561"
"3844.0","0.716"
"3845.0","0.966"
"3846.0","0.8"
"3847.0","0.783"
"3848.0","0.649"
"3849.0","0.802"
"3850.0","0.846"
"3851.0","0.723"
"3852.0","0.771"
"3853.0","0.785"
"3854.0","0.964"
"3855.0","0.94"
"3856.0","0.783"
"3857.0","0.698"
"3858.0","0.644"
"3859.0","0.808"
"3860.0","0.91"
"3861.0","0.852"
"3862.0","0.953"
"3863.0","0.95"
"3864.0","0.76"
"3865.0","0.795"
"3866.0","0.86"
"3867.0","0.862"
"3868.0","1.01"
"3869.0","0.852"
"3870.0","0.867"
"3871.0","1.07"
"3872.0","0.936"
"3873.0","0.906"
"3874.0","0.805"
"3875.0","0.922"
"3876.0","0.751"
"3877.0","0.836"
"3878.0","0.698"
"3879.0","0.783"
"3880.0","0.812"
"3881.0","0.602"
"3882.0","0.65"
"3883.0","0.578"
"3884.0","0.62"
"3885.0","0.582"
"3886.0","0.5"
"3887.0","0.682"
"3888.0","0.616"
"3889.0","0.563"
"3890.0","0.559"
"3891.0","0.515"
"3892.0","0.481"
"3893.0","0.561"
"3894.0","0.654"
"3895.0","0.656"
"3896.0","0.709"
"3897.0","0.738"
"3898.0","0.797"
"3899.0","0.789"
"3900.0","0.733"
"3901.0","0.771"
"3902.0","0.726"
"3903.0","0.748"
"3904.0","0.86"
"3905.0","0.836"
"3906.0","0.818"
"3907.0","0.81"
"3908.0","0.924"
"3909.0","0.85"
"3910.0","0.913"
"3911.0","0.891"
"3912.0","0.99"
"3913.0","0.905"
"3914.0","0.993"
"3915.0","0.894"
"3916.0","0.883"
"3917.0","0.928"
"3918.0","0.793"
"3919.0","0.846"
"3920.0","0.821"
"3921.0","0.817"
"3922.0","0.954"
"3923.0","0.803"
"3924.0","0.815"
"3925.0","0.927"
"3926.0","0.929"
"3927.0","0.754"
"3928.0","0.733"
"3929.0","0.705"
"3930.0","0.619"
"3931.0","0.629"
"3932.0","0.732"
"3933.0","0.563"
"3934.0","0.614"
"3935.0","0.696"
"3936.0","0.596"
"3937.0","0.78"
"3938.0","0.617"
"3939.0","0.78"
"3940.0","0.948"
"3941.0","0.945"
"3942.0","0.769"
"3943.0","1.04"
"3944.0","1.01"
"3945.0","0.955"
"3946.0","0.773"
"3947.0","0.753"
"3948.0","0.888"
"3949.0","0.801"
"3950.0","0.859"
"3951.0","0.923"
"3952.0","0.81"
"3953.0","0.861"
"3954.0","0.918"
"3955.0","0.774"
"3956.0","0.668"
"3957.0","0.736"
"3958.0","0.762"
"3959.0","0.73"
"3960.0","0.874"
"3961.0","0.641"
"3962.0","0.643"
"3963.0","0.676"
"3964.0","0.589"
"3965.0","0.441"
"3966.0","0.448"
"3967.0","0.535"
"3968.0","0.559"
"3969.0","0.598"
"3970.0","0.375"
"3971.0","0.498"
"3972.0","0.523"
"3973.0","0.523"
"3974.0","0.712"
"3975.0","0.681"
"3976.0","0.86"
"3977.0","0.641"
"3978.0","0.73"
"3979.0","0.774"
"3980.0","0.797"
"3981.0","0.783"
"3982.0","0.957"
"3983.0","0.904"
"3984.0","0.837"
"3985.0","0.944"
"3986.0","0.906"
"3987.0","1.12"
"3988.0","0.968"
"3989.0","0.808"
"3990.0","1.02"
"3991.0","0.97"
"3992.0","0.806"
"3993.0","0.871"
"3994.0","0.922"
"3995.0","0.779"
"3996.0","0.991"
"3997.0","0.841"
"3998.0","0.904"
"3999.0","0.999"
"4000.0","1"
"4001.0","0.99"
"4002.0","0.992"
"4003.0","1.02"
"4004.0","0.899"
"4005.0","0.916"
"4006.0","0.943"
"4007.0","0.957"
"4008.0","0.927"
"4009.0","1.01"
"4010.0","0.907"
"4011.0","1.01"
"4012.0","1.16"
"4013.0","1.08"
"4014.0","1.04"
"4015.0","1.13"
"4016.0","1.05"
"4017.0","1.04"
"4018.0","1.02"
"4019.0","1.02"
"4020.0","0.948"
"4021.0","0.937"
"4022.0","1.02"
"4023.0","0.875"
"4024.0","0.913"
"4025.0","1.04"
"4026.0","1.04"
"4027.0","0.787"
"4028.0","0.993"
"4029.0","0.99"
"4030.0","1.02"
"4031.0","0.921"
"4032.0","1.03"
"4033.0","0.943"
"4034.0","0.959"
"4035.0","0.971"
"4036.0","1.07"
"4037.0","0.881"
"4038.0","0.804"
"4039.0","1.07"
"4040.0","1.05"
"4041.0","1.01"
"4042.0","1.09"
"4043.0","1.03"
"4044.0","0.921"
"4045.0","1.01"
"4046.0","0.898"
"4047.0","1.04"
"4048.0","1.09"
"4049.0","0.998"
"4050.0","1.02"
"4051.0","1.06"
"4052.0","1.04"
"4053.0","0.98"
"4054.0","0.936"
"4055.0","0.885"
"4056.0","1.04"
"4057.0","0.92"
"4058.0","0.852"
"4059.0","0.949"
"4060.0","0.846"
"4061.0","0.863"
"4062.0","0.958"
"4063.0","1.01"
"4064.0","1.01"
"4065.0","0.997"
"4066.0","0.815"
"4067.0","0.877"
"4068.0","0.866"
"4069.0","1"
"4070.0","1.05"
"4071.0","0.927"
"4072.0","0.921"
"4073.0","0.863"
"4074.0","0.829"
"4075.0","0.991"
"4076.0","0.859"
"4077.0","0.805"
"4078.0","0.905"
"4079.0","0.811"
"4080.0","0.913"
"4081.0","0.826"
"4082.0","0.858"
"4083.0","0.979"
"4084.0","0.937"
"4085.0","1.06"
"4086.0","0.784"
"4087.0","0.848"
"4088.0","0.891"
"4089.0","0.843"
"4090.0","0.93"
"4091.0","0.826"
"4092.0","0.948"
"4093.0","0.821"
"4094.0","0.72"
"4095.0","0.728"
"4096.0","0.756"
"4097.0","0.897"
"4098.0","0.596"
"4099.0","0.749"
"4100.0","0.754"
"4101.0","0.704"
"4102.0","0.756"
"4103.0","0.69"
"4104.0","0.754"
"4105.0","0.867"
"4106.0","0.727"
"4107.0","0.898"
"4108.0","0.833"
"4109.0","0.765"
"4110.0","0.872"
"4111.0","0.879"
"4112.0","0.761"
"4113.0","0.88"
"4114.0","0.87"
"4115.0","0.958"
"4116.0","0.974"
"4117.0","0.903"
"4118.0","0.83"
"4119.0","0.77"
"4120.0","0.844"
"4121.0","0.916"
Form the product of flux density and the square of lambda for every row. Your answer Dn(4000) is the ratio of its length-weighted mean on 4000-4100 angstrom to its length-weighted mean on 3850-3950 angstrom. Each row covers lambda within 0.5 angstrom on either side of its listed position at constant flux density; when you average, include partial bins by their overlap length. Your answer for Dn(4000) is 1.3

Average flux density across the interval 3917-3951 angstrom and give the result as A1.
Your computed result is 0.8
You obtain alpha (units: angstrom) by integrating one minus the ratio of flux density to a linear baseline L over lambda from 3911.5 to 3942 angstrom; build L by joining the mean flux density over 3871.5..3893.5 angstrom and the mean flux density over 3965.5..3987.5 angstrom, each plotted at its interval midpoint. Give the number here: -4.6 angstrom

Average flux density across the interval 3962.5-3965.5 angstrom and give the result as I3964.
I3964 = 0.569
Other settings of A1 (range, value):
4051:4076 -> 0.935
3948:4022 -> 0.841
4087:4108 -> 0.795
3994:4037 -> 0.976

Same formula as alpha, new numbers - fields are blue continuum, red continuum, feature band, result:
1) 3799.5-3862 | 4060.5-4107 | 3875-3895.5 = 2.28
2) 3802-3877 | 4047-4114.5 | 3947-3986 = 4.26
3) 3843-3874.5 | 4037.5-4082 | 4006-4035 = -2.09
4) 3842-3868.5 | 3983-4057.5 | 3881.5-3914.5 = 4.87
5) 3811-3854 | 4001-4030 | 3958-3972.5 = 5.03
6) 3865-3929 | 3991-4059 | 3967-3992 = 3.93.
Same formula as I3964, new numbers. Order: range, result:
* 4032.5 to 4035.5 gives 0.958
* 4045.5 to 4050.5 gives 1.01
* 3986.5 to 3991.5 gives 0.977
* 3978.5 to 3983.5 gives 0.843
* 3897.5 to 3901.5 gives 0.772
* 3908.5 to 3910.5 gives 0.881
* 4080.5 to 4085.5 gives 0.932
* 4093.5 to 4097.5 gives 0.775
